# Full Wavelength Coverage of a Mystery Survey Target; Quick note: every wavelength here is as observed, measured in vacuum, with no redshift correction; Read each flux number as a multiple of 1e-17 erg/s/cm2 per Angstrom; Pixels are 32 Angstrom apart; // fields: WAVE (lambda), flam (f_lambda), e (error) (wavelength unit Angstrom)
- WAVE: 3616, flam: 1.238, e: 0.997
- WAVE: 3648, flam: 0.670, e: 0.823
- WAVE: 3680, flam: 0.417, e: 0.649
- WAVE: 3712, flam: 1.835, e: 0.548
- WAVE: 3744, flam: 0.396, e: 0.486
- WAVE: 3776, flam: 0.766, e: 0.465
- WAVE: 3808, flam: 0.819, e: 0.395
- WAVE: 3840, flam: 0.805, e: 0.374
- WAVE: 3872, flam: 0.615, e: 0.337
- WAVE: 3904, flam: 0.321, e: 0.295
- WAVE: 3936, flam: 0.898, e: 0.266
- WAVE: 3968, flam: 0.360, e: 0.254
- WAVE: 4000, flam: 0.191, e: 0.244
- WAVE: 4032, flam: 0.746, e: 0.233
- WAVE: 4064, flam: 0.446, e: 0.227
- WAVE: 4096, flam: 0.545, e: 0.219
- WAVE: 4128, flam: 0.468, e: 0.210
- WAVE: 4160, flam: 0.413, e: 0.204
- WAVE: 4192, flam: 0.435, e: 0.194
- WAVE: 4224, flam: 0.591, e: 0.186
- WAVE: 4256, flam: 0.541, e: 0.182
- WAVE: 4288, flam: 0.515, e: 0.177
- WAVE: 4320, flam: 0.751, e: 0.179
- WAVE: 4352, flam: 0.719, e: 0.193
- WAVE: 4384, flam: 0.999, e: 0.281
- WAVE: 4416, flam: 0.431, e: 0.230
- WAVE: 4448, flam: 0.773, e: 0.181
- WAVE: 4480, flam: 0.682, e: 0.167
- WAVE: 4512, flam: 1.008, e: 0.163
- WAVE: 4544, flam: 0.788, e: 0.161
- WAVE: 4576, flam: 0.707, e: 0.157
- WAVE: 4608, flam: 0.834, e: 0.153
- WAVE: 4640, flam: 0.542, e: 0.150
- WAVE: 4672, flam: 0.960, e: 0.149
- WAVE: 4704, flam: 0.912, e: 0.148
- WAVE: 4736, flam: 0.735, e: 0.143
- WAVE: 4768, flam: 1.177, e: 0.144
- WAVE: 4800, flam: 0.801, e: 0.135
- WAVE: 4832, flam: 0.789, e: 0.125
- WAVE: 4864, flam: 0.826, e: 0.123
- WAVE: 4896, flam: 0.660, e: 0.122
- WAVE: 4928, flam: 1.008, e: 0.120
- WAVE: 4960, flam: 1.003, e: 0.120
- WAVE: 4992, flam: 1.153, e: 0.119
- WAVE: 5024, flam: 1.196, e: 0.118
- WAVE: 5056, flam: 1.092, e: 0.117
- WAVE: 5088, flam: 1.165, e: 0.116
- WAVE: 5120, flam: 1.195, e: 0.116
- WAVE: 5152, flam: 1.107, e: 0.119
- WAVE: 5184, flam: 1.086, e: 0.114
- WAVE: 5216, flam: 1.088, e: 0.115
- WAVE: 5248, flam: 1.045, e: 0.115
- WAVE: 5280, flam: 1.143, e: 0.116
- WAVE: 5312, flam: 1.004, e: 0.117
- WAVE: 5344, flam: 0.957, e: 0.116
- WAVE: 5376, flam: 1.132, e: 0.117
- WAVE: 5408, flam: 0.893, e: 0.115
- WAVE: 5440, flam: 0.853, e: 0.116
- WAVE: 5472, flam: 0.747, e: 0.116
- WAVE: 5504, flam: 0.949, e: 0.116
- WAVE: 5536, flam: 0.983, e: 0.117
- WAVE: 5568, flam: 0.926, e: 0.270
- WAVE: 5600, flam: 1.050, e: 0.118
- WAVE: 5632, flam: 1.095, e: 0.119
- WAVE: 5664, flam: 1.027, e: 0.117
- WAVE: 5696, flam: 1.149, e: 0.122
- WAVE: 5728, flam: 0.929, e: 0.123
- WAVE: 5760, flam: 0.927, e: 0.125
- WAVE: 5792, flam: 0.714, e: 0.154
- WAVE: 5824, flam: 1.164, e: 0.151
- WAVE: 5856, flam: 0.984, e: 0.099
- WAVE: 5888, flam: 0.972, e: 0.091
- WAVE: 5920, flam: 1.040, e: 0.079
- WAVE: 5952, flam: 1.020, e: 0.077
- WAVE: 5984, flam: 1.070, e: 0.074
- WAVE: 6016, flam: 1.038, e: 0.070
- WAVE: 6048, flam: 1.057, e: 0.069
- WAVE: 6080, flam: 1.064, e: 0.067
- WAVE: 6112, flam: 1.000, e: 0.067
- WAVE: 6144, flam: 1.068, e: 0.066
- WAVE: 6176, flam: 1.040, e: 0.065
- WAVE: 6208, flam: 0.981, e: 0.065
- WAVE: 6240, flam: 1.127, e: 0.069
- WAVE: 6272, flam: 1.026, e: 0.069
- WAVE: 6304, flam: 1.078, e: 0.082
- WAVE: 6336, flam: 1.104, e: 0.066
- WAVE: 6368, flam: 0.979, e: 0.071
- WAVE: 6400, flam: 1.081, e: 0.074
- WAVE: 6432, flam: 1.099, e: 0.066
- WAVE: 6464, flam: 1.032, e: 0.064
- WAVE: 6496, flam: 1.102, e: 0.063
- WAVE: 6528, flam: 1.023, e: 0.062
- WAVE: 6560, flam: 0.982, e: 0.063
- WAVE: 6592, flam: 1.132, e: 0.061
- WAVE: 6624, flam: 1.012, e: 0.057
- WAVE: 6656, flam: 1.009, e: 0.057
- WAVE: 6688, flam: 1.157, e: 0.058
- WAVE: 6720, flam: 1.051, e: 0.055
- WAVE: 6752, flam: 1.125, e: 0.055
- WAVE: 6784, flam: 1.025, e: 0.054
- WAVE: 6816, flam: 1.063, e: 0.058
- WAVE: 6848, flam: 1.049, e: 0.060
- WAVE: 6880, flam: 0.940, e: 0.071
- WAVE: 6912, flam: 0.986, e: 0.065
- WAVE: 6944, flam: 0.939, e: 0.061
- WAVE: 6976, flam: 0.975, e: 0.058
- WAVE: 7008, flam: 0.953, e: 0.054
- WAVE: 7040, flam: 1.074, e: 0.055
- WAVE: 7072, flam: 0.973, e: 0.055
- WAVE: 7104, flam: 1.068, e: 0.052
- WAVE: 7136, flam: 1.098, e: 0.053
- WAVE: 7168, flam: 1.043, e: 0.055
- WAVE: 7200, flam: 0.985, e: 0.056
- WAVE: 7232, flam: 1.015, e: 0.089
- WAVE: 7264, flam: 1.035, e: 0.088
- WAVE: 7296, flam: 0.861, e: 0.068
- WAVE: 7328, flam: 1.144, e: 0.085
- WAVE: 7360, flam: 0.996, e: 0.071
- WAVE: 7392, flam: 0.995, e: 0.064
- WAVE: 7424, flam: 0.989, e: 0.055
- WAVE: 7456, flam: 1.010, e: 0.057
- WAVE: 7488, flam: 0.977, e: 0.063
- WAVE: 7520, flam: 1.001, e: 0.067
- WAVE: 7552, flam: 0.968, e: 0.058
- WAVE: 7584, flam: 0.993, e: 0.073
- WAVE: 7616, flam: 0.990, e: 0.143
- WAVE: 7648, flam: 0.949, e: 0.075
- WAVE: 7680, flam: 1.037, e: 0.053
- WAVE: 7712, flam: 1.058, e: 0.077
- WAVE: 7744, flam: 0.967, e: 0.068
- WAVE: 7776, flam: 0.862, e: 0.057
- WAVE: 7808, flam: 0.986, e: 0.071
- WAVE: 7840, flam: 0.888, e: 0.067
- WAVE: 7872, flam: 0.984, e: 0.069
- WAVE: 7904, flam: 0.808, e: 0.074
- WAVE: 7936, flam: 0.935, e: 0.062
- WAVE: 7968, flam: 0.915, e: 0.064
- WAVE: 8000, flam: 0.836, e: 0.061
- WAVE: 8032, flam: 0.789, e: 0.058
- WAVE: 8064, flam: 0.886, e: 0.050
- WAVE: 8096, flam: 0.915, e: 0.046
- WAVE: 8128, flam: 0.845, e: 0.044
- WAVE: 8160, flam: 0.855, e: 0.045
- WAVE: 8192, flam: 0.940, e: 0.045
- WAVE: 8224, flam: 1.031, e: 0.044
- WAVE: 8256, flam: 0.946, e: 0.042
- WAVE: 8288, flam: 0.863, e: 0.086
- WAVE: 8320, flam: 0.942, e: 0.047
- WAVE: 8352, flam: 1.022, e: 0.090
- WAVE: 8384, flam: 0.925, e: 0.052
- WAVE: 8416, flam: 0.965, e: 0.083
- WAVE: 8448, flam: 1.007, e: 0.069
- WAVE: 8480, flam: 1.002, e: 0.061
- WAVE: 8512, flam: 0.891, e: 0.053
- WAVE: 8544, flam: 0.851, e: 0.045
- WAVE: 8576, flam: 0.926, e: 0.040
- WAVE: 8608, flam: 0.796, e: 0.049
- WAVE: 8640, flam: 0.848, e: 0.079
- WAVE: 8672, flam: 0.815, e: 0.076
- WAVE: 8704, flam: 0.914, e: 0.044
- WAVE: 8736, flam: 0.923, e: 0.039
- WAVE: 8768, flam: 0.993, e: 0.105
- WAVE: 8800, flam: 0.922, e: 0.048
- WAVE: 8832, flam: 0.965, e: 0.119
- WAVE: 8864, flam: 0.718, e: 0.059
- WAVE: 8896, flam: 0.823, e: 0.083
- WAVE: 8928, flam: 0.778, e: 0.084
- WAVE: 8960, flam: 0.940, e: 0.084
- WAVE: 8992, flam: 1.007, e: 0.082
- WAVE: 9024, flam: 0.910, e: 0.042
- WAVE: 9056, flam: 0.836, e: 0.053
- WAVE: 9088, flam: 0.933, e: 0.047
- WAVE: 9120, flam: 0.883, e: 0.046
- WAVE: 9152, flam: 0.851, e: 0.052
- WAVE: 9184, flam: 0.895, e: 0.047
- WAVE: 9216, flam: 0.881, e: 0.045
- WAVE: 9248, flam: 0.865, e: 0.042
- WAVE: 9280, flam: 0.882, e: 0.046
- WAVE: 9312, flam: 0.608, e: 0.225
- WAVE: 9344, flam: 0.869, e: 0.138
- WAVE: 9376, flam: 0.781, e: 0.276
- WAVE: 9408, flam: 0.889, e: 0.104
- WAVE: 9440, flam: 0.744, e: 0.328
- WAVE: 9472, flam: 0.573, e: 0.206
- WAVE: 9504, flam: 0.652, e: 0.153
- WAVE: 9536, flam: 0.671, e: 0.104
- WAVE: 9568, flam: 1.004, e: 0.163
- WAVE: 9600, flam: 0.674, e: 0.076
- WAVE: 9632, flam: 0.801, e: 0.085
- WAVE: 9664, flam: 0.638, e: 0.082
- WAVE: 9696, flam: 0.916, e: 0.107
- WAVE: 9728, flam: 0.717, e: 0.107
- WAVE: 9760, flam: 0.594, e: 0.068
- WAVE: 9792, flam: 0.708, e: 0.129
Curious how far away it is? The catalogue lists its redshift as 0.11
